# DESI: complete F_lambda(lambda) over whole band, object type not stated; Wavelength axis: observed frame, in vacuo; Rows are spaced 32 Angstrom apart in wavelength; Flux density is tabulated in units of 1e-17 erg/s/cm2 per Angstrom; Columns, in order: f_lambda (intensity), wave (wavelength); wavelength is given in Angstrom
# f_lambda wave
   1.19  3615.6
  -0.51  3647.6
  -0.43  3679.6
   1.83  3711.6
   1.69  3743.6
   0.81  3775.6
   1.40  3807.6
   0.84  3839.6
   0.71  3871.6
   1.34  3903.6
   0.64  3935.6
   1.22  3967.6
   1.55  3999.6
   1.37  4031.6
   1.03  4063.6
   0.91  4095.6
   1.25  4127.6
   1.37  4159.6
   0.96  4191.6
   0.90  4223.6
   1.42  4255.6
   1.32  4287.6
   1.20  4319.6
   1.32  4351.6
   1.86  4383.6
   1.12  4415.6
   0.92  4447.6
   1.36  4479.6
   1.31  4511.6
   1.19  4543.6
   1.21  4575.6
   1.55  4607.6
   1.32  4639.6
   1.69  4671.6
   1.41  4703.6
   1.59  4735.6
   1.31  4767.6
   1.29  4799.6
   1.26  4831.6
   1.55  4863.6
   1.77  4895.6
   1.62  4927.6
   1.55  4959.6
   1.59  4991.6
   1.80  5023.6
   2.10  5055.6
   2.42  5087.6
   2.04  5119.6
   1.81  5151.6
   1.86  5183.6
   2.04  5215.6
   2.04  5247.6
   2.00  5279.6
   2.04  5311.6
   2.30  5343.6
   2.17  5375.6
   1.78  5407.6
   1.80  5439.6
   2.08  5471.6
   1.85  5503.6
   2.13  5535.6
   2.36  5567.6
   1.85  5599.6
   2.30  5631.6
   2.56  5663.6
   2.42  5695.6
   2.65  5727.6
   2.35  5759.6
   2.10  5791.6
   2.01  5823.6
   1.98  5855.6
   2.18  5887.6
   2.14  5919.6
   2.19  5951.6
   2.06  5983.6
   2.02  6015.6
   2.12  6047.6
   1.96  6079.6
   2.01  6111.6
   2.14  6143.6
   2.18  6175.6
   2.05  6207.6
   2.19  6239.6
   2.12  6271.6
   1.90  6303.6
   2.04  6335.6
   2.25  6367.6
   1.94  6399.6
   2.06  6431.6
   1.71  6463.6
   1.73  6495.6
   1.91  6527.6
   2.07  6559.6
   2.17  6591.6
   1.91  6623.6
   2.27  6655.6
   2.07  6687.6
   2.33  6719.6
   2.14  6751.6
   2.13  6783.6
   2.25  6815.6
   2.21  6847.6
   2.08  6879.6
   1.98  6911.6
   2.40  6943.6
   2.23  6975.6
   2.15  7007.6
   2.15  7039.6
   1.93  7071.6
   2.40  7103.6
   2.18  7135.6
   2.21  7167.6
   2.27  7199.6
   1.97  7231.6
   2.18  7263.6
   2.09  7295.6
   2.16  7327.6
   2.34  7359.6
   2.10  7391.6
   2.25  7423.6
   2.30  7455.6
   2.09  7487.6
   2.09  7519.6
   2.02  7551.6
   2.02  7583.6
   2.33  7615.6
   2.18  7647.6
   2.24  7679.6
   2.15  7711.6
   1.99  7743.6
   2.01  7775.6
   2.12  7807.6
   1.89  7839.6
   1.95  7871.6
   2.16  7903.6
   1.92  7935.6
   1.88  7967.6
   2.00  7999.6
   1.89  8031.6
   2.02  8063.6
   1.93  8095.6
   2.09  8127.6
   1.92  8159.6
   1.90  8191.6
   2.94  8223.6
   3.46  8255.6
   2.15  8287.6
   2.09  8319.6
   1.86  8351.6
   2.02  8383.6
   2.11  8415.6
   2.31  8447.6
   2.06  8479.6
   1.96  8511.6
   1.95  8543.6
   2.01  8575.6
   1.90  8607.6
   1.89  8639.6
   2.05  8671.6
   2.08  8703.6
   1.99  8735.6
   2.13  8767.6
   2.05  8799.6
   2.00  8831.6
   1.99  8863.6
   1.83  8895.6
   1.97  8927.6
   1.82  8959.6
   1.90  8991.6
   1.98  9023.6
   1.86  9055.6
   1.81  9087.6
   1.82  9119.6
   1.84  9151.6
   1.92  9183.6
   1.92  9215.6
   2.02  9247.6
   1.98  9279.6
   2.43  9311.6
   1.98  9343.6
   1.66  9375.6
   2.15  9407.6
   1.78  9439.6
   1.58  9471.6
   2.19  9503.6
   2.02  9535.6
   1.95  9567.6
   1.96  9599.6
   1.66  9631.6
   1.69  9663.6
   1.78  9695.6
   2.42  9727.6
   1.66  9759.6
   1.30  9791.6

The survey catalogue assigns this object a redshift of 0.255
